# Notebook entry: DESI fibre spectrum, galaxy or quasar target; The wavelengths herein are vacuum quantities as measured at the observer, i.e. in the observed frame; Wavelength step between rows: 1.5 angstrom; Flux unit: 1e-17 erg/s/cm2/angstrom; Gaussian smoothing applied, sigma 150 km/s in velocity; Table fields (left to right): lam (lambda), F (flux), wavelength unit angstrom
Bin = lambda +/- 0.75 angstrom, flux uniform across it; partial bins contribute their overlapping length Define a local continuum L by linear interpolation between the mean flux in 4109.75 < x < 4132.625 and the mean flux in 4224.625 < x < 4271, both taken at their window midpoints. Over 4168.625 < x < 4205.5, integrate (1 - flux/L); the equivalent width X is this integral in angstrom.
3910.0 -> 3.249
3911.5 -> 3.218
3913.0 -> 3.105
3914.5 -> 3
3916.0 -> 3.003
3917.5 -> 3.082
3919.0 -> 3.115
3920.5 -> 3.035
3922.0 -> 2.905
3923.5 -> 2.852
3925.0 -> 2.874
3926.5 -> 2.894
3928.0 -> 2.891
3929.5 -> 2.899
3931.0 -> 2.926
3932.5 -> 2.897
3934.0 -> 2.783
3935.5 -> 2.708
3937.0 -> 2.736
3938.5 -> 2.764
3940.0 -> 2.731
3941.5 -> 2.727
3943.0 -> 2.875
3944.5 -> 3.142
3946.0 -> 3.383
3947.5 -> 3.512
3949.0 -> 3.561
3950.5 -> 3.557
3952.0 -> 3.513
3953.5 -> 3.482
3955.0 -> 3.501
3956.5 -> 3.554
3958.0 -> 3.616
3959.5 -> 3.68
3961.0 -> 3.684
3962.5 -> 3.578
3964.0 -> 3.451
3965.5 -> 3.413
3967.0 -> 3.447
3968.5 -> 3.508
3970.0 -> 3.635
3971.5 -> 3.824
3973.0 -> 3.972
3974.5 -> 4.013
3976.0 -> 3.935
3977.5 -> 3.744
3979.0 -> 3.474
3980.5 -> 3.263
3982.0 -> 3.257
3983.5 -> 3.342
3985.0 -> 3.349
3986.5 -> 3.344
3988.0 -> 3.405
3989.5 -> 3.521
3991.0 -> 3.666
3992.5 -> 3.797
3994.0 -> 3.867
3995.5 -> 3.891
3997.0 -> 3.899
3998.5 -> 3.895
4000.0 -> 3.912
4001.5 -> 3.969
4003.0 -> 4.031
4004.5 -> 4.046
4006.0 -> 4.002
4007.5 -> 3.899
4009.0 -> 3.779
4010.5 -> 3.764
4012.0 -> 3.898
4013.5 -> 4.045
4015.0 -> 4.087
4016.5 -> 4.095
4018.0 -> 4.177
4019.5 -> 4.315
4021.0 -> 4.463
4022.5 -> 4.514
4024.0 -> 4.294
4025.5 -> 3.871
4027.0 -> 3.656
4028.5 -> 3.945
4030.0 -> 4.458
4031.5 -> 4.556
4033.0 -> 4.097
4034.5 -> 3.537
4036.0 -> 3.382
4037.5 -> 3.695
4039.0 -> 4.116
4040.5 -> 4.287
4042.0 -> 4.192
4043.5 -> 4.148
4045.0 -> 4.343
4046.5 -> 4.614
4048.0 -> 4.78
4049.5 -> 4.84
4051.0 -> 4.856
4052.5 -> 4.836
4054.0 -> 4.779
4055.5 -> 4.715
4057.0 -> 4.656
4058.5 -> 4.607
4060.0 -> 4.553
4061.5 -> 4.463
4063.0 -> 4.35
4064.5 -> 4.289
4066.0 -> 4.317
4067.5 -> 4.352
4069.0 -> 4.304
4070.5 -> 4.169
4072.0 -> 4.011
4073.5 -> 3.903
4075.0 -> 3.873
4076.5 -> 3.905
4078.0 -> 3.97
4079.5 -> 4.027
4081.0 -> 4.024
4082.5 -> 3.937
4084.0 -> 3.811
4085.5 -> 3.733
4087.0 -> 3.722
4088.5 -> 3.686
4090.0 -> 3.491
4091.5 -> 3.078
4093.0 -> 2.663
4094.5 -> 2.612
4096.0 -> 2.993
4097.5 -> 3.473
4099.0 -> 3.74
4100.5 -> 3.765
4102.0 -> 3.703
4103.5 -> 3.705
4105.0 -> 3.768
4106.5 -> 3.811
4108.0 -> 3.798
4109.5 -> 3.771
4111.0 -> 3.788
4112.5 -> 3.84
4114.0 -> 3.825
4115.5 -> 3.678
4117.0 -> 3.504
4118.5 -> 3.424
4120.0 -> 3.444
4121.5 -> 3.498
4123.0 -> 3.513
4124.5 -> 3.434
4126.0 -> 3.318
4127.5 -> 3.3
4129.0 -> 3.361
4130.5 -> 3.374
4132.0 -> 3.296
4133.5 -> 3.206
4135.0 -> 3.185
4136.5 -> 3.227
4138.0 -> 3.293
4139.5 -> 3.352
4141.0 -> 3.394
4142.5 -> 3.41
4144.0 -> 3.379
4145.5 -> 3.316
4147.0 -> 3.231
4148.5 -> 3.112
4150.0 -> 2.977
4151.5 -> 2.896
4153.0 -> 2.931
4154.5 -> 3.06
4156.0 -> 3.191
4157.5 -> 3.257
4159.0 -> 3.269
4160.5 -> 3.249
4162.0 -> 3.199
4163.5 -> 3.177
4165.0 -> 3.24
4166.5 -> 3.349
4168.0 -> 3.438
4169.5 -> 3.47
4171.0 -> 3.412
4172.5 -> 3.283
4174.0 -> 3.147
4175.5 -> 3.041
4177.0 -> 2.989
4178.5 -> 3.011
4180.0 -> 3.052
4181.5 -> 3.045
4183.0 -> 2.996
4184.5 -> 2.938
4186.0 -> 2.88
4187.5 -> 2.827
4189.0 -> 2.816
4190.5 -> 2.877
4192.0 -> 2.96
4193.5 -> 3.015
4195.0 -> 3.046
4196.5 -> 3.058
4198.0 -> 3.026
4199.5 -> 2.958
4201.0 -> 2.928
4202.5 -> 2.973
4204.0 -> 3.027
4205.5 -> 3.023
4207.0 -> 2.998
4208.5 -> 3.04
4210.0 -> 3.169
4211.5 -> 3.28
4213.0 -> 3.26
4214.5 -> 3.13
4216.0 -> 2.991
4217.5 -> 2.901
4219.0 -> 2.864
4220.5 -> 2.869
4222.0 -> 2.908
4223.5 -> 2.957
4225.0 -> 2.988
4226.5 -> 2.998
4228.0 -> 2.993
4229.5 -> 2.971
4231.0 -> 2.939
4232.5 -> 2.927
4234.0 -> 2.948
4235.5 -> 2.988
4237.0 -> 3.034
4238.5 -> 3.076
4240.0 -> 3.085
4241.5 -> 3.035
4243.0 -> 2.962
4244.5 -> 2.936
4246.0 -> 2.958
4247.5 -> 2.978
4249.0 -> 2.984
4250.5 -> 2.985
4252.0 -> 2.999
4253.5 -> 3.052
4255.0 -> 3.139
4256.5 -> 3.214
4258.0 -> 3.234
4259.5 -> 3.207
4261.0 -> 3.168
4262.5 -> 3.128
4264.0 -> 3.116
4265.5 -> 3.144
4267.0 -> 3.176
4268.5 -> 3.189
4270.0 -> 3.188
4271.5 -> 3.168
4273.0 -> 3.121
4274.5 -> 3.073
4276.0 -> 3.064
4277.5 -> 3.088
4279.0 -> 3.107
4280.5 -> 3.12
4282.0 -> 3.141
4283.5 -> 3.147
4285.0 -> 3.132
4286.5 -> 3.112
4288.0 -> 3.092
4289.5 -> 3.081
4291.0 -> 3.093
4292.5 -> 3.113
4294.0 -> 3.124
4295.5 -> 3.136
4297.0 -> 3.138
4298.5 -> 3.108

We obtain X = 2.7 angstrom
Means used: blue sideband 3.51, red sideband 3.06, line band 3.03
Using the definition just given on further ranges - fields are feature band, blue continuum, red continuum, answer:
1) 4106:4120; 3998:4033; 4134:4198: -0.9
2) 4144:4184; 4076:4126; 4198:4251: 1.5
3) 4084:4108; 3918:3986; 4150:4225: -2.5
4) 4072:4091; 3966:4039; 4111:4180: -1.6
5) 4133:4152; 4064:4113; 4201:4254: 1.3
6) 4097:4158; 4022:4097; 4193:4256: 3.6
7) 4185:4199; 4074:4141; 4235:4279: 1.4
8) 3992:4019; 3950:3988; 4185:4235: -3.7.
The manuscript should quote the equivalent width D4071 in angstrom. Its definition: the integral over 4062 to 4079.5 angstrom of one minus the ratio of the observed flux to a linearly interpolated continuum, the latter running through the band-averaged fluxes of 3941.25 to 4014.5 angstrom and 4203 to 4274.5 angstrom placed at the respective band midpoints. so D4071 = -3.6 angstrom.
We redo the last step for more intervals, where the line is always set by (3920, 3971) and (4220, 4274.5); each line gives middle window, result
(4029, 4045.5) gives -4.8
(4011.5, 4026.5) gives -4.8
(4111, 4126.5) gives -2.2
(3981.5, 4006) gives -4.1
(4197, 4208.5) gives 0.3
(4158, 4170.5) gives -0.8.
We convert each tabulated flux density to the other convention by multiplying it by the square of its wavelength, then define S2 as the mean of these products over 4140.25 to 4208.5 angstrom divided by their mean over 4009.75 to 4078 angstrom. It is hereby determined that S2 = 0.78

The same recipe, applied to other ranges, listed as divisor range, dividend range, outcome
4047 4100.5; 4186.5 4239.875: 0.79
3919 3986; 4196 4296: 1.07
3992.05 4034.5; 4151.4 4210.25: 0.83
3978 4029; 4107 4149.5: 0.95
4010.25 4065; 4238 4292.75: 0.81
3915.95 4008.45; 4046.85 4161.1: 1.16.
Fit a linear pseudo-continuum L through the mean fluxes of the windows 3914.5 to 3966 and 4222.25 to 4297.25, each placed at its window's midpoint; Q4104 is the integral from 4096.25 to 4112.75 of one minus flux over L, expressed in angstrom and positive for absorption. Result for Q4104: -3.2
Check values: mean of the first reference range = 3.15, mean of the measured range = 3.72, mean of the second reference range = 3.07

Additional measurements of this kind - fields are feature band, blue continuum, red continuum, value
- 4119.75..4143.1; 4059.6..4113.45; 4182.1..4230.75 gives 1.04 angstrom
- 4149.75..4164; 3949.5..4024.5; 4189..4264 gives 0.50 angstrom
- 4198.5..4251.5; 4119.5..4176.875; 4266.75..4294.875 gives 3.00 angstrom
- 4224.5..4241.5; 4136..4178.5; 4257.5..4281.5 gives 0.92 angstrom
